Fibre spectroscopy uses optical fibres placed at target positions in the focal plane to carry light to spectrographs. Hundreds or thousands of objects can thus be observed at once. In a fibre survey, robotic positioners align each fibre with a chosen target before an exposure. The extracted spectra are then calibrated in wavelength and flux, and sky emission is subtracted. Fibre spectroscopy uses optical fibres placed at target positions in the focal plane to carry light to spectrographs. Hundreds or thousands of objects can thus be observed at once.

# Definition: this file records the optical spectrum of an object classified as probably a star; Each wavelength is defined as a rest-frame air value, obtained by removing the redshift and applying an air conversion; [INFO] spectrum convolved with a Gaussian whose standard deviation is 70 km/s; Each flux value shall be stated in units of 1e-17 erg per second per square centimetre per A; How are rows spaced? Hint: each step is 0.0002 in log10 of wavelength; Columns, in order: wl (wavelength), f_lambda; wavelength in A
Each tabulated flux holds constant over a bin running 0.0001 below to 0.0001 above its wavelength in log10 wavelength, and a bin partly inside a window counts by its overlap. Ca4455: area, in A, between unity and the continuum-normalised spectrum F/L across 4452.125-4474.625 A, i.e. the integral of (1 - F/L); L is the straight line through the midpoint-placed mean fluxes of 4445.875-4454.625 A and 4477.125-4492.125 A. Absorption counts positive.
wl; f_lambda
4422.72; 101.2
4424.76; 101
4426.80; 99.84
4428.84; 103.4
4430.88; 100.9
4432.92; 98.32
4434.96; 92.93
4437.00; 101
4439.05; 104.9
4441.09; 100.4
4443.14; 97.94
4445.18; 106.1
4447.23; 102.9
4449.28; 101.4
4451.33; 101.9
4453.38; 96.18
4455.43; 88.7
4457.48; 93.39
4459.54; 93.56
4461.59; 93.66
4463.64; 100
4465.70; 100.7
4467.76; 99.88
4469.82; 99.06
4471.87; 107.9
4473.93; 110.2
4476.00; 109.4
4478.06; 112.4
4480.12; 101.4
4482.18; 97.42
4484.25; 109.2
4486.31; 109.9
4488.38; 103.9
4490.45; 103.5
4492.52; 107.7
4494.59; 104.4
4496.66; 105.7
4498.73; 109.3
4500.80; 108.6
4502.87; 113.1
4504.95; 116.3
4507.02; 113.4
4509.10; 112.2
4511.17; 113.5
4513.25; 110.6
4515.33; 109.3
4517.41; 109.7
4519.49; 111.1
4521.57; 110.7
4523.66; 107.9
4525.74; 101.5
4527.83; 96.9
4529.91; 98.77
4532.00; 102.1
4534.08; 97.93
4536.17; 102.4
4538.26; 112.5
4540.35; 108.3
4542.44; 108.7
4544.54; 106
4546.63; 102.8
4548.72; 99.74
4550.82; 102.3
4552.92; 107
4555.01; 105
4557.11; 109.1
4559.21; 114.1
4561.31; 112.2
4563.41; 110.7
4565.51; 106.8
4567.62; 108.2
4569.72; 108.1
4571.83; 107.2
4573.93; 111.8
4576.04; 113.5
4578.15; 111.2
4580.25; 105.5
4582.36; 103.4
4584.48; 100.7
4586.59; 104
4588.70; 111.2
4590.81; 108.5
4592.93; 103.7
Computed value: 0.9 A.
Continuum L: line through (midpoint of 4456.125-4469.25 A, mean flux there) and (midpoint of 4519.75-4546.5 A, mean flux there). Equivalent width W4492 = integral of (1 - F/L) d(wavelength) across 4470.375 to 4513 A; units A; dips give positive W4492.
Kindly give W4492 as -3.6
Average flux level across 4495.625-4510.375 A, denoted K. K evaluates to 111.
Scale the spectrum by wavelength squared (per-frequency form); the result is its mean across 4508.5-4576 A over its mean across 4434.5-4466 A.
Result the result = 1.13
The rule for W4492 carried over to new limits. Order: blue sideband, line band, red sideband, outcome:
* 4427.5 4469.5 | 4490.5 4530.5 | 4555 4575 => -1.5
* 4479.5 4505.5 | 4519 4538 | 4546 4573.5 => 0.7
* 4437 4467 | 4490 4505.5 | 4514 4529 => -0.7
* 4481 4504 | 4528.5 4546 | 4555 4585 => 0.6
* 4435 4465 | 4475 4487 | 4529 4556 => -0.7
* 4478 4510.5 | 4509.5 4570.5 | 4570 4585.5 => 0.6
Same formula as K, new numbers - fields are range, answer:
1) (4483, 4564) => 107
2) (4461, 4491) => 104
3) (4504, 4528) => 110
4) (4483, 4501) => 107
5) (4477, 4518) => 109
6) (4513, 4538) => 105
